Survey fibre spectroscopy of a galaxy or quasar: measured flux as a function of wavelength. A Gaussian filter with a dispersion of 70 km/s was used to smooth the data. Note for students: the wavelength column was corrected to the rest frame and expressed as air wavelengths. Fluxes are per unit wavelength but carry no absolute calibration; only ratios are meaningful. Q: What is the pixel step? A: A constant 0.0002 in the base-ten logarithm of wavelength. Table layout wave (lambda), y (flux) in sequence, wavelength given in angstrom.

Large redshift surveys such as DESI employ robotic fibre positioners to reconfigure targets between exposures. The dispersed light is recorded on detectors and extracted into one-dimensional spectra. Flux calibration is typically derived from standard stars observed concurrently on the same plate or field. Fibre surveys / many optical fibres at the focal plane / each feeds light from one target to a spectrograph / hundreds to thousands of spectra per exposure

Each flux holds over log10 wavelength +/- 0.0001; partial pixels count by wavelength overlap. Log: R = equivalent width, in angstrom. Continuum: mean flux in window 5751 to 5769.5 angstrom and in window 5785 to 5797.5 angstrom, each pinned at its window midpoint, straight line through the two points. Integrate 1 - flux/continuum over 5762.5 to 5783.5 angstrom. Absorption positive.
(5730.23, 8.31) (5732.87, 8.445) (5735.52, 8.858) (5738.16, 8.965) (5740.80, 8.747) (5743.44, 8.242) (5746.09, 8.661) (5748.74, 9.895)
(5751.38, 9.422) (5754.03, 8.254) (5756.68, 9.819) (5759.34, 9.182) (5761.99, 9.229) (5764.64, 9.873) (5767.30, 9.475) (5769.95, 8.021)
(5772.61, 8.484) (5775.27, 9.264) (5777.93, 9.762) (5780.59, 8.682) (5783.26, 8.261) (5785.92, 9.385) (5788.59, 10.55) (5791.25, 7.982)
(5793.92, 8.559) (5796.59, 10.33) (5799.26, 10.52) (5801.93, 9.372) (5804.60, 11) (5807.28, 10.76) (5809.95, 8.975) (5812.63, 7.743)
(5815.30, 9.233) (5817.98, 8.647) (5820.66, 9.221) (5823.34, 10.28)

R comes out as 0.6 angstrom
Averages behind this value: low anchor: 9.26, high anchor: 9.33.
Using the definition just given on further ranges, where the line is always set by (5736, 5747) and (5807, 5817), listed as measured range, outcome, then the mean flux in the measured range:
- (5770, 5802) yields -1.2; 9.21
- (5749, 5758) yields -0.5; 9.26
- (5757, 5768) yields -0.9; 9.47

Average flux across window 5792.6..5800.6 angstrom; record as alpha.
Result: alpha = 9.81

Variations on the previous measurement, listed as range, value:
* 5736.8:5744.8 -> 8.66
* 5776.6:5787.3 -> 9.02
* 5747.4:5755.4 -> 9.2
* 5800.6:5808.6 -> 10.4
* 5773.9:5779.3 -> 9.5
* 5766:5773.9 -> 8.66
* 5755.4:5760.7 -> 9.49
